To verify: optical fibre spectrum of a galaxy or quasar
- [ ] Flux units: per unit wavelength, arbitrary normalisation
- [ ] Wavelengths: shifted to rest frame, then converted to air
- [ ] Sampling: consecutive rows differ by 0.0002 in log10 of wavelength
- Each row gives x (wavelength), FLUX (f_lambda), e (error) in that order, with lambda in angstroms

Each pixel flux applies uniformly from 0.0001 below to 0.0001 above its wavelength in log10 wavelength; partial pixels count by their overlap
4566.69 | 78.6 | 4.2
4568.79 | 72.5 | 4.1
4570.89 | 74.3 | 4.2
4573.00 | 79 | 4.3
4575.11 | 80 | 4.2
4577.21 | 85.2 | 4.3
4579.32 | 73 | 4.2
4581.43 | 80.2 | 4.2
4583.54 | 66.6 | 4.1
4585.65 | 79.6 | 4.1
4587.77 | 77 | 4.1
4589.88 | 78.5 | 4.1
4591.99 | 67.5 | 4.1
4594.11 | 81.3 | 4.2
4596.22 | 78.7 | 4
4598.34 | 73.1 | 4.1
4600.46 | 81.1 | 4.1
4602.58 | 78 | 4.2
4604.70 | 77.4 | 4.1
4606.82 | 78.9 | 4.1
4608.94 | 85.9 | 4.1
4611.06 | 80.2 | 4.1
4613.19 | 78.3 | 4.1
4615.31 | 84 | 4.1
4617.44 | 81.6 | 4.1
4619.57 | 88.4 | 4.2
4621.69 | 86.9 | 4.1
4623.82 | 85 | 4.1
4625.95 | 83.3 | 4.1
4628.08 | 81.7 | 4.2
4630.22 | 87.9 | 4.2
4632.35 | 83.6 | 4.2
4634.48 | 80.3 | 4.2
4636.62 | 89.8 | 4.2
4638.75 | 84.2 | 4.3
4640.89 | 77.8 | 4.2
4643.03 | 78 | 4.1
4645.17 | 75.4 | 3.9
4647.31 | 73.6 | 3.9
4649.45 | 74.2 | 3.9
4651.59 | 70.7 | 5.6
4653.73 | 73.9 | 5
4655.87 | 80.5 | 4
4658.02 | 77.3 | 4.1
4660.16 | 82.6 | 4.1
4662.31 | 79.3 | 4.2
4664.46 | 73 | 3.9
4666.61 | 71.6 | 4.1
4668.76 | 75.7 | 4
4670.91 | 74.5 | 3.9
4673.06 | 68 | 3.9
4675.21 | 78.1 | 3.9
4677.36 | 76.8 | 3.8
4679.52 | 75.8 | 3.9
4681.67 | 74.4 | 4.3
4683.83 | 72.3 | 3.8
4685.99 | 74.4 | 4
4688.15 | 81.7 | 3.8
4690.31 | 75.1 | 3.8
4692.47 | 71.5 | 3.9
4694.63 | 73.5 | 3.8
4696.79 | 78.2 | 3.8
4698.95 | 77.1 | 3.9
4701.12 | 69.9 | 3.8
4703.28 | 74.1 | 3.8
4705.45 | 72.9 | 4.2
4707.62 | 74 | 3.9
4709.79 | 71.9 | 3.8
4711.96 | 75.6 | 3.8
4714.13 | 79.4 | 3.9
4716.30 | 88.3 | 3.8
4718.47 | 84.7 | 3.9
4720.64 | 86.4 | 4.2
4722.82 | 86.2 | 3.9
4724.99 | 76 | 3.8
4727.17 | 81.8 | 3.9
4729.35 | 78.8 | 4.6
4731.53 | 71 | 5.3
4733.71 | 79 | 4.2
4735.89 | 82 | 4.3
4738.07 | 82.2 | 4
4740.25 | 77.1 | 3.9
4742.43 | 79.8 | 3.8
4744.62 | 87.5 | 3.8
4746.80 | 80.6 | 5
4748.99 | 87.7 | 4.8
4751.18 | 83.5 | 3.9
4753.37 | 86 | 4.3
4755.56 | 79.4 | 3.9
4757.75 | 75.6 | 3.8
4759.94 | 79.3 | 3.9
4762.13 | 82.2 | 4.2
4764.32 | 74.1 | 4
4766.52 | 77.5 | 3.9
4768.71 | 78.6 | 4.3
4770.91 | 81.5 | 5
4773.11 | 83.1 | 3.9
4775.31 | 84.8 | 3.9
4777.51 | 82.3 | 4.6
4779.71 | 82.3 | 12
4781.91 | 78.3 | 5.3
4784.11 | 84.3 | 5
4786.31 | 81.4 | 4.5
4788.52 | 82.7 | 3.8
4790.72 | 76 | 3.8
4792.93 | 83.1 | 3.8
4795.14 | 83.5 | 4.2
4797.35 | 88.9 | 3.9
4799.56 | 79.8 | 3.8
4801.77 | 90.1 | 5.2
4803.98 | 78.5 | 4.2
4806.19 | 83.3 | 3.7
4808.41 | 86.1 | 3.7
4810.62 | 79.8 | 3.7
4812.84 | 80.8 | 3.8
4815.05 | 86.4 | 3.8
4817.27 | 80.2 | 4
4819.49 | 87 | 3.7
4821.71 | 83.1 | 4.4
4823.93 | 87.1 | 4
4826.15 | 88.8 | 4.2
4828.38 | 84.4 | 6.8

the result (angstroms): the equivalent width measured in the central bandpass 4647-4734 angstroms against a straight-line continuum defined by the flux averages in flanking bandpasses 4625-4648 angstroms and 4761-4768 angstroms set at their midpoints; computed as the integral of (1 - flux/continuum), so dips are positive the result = 3.90 angstroms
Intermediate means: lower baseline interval 81.5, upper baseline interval 78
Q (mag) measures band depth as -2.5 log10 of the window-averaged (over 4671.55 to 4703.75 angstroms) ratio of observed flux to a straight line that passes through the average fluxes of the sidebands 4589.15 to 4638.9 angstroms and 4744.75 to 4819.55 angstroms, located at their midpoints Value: 0.10 mag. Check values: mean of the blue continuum 81.5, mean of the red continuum 82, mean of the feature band 74.8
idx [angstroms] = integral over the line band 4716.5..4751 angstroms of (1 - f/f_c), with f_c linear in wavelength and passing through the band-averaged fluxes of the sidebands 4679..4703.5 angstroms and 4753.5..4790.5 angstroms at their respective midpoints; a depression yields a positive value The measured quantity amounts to -1.7 angstroms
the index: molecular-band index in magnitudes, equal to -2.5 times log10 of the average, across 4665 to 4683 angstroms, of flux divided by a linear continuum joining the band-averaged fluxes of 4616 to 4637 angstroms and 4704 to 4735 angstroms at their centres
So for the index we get 0.10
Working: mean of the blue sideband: 84.6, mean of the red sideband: 78.9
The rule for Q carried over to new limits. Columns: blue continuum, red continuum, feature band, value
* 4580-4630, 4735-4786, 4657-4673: 0.06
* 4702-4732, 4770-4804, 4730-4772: 0.01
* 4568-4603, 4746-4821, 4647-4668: 0.04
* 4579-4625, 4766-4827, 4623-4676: 0.02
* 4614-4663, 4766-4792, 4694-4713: 0.10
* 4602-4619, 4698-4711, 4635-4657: 0.00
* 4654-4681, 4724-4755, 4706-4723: -0.01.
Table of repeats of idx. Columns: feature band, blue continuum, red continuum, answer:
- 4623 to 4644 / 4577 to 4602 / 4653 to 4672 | -1.8 angstroms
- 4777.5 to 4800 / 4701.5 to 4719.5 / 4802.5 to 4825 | -0.1 angstroms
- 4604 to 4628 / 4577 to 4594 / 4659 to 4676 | -2.3 angstroms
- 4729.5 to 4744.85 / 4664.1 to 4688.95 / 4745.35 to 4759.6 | 0.3 angstroms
